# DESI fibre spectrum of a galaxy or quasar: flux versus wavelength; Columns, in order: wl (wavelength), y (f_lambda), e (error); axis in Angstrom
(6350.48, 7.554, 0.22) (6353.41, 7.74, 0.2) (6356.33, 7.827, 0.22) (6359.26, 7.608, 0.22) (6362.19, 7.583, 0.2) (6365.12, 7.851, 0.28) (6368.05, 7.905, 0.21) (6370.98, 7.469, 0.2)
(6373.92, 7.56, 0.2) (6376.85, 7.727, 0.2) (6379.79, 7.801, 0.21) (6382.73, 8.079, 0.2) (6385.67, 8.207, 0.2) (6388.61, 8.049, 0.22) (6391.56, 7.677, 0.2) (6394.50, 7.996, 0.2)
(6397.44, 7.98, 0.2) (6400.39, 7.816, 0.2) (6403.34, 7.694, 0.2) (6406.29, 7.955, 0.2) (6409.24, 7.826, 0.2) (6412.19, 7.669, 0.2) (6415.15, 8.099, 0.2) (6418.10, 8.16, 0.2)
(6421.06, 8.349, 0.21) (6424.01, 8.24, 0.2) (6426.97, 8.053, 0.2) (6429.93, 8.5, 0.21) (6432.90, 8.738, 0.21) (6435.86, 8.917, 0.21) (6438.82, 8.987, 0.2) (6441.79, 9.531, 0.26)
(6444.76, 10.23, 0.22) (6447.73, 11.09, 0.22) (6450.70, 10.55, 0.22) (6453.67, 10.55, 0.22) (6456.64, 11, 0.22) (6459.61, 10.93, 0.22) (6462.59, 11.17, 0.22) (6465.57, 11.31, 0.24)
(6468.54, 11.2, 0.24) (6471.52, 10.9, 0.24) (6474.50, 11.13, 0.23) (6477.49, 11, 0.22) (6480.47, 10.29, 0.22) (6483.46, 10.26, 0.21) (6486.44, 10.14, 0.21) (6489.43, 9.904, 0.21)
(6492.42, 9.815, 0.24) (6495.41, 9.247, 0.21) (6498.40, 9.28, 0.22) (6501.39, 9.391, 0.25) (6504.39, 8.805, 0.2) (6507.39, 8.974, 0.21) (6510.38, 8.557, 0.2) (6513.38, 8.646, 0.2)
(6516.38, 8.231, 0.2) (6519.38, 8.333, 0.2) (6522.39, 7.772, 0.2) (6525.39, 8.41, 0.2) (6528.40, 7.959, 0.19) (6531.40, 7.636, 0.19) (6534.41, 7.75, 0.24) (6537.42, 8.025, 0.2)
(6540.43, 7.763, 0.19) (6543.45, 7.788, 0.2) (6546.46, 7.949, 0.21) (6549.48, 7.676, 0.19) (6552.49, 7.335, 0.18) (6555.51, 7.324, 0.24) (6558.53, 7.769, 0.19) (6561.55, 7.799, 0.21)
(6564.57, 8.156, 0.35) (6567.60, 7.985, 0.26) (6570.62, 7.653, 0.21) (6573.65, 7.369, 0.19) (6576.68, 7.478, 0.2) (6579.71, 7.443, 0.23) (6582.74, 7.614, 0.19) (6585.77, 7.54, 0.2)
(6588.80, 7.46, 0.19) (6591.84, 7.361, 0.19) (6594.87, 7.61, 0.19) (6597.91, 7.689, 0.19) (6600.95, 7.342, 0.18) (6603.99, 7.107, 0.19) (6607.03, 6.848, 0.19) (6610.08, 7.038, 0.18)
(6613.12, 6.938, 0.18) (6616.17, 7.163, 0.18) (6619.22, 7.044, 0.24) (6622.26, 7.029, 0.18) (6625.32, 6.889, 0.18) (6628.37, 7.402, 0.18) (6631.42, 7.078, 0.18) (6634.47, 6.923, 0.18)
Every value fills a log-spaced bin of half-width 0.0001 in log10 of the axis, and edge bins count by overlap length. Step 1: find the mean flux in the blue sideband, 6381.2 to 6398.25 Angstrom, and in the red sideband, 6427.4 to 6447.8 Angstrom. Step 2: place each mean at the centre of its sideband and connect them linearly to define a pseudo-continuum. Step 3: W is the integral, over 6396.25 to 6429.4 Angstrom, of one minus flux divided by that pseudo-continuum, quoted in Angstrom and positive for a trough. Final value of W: 2.3 Angstrom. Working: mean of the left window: 8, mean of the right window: 9.24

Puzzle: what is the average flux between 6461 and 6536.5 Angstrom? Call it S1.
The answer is 9.43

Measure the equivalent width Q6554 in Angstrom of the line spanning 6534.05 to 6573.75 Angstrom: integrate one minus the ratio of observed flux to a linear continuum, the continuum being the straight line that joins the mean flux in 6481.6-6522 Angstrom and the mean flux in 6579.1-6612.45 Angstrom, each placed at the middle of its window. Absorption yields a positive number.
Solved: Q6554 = 2.0 Angstrom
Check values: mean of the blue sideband 9.17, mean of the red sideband 7.36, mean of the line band 7.75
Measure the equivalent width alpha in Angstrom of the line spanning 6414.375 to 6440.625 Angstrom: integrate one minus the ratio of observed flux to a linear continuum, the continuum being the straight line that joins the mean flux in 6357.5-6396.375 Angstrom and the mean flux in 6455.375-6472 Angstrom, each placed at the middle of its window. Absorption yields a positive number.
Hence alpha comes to 3.4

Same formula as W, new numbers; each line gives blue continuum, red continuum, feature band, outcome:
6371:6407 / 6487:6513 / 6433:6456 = -3.71 Angstrom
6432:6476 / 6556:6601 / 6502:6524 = 1.44 Angstrom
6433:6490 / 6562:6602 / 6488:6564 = 5.21 Angstrom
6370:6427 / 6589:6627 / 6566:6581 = -0.59 Angstrom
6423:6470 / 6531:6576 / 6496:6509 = -0.48 Angstrom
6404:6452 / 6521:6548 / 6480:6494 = -2.99 Angstrom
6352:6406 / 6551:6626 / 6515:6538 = -1.49 Angstrom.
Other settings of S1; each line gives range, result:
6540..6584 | 7.67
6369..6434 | 7.98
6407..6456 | 8.99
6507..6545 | 8.12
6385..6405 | 7.9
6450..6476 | 11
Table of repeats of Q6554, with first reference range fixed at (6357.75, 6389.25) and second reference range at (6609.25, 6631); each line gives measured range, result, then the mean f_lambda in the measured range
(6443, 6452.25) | -3.7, 10.6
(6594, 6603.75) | -0.5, 7.48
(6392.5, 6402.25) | -0.2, 7.91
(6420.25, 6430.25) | -0.8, 8.26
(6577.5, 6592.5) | -0.7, 7.49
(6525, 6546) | -1.6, 7.88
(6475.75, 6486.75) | -4.4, 10.5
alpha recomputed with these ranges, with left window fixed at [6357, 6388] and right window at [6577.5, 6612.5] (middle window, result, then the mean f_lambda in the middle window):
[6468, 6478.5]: -4.8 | 11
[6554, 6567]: -0.6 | 7.78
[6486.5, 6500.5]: -3.8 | 9.62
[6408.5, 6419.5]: -0.3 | 7.95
